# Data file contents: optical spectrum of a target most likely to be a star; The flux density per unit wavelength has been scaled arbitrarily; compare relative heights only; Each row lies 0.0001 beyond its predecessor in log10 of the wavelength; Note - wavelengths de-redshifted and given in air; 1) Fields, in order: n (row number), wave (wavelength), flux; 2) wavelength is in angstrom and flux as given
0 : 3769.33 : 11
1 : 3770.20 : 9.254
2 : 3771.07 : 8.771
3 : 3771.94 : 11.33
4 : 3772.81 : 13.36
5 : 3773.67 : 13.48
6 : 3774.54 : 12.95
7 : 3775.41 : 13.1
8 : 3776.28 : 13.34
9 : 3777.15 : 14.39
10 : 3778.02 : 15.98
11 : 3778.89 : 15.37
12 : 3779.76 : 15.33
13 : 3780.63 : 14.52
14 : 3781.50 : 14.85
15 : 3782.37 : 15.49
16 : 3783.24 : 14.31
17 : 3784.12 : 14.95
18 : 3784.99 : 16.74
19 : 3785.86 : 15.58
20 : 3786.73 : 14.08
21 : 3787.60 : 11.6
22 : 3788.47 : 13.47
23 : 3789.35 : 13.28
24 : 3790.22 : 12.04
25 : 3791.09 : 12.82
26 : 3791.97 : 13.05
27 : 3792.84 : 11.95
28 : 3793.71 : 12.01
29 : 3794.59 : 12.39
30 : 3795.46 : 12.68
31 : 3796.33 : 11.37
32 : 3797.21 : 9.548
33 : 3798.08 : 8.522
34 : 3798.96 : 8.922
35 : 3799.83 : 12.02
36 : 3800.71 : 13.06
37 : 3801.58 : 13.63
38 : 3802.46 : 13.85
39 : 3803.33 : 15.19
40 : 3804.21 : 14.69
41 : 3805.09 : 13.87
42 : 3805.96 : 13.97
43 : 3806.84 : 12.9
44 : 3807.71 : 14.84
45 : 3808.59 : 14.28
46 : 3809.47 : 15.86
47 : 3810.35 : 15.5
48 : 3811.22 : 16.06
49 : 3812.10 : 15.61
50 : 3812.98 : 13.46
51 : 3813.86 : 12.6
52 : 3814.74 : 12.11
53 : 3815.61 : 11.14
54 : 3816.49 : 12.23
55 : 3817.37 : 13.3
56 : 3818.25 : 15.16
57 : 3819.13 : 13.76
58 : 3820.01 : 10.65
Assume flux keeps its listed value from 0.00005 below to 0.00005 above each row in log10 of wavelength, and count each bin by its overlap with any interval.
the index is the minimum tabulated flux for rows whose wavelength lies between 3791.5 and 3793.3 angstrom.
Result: 11.95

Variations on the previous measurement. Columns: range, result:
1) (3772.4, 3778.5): 12.95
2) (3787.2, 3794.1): 11.6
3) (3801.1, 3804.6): 13.63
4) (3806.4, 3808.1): 12.9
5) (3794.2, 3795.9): 12.39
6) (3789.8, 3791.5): 12.04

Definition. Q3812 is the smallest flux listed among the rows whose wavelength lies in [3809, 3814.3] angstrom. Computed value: 12.6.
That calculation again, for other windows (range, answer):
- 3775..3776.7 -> 13.1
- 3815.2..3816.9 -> 11.14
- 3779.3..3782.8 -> 14.52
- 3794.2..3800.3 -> 8.522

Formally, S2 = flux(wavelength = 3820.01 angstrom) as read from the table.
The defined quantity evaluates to 10.65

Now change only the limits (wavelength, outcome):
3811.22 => 16.06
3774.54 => 12.95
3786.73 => 14.08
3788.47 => 13.47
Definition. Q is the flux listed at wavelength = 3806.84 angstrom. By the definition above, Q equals 12.9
